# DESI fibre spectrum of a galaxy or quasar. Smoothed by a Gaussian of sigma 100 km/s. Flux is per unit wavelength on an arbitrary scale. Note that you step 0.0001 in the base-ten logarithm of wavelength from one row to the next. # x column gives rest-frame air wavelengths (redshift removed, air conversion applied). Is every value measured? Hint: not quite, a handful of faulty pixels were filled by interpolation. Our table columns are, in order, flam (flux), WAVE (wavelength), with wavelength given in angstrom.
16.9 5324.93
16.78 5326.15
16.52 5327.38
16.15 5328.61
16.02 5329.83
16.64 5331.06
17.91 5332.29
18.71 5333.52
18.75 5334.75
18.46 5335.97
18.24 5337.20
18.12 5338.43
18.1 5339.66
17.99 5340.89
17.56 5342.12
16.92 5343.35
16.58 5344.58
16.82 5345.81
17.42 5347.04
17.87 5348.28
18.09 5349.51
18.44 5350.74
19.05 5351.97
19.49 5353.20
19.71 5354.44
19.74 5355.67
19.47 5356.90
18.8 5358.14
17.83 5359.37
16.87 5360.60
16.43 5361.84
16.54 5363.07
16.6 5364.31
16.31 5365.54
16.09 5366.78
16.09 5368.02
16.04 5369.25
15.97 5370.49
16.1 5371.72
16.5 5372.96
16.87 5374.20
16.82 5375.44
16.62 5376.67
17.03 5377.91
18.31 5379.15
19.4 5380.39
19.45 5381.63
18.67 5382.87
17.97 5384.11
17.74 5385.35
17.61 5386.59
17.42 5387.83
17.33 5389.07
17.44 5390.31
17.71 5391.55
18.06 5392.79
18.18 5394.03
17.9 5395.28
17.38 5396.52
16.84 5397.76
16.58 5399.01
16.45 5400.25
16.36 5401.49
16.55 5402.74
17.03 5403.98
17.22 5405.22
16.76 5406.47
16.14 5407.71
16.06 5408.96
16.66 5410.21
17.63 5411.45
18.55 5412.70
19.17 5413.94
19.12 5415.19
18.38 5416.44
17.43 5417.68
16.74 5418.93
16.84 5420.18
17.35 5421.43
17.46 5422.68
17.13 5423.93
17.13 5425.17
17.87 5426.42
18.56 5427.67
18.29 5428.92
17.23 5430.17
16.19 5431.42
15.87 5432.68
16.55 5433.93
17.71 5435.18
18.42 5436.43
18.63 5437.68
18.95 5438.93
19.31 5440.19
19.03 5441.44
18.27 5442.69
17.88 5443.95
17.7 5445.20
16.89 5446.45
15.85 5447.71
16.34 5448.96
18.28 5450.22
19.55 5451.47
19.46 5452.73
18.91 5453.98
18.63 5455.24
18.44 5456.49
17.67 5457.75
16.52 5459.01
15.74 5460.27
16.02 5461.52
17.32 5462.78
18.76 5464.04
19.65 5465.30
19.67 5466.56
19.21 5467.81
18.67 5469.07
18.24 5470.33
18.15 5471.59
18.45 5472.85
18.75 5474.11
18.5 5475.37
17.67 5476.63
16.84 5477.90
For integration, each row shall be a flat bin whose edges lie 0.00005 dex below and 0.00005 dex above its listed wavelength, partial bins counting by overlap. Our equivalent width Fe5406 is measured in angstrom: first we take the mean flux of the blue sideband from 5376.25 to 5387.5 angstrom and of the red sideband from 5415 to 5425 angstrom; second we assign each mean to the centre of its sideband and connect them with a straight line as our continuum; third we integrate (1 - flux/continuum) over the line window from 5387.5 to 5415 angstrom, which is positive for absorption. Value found 0.8 angstrom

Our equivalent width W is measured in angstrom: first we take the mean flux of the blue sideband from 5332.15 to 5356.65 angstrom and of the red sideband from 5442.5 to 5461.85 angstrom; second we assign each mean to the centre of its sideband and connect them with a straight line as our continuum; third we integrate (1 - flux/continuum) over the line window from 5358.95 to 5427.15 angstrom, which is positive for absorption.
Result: 2.70 angstrom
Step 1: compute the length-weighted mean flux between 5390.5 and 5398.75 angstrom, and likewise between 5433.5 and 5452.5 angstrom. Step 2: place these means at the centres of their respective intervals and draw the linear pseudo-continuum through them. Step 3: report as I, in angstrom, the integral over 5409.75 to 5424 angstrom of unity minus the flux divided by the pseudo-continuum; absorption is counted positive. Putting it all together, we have 0.0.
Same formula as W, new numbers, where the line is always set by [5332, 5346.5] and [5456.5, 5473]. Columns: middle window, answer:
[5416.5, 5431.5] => 0.44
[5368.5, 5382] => 0.57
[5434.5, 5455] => -0.25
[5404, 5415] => 0.37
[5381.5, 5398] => 0.09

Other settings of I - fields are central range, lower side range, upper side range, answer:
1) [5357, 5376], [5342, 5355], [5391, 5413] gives 1.0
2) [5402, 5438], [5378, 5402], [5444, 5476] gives 1.0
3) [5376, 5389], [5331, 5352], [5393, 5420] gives -0.4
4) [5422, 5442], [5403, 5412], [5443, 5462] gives -0.6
